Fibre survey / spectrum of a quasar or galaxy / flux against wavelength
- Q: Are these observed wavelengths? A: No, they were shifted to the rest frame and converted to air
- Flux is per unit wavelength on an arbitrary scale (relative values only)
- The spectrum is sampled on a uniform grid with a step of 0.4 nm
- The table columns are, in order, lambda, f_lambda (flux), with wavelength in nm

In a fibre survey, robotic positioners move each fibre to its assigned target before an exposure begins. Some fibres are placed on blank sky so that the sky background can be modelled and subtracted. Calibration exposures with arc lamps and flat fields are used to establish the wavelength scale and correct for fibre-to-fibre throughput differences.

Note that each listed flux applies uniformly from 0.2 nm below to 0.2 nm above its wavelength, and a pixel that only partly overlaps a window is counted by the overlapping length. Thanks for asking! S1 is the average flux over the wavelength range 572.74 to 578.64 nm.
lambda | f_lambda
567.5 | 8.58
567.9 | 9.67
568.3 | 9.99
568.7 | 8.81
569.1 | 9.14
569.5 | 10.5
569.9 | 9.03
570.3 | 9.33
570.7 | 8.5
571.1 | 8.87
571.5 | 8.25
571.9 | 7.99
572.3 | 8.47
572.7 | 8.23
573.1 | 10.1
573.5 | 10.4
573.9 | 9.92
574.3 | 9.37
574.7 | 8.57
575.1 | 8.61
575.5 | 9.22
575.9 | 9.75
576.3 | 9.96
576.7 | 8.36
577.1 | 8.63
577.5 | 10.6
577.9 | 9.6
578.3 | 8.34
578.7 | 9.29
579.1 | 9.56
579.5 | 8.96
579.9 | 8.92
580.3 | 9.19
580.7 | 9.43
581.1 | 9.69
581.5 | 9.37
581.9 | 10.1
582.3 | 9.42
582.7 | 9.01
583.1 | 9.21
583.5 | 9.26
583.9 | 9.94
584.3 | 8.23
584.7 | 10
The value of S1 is 9.35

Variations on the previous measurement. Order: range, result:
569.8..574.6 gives 9.03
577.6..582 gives 9.33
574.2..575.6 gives 8.89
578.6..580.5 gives 9.18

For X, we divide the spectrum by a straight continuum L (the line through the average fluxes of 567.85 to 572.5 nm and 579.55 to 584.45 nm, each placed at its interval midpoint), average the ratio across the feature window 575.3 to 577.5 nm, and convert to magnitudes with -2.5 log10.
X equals -0.016 mag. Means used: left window 9.03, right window 9.31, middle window 9.31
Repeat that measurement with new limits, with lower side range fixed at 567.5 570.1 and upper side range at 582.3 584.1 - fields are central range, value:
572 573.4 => 0.054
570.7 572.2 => 0.127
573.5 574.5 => -0.043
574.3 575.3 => 0.080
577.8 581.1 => 0.024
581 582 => -0.036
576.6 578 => 0.006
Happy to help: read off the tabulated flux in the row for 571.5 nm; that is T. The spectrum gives 8.25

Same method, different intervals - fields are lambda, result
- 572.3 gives 8.47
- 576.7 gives 8.36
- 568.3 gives 9.99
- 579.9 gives 8.92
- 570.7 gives 8.5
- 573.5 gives 10.4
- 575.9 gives 9.75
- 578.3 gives 8.34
